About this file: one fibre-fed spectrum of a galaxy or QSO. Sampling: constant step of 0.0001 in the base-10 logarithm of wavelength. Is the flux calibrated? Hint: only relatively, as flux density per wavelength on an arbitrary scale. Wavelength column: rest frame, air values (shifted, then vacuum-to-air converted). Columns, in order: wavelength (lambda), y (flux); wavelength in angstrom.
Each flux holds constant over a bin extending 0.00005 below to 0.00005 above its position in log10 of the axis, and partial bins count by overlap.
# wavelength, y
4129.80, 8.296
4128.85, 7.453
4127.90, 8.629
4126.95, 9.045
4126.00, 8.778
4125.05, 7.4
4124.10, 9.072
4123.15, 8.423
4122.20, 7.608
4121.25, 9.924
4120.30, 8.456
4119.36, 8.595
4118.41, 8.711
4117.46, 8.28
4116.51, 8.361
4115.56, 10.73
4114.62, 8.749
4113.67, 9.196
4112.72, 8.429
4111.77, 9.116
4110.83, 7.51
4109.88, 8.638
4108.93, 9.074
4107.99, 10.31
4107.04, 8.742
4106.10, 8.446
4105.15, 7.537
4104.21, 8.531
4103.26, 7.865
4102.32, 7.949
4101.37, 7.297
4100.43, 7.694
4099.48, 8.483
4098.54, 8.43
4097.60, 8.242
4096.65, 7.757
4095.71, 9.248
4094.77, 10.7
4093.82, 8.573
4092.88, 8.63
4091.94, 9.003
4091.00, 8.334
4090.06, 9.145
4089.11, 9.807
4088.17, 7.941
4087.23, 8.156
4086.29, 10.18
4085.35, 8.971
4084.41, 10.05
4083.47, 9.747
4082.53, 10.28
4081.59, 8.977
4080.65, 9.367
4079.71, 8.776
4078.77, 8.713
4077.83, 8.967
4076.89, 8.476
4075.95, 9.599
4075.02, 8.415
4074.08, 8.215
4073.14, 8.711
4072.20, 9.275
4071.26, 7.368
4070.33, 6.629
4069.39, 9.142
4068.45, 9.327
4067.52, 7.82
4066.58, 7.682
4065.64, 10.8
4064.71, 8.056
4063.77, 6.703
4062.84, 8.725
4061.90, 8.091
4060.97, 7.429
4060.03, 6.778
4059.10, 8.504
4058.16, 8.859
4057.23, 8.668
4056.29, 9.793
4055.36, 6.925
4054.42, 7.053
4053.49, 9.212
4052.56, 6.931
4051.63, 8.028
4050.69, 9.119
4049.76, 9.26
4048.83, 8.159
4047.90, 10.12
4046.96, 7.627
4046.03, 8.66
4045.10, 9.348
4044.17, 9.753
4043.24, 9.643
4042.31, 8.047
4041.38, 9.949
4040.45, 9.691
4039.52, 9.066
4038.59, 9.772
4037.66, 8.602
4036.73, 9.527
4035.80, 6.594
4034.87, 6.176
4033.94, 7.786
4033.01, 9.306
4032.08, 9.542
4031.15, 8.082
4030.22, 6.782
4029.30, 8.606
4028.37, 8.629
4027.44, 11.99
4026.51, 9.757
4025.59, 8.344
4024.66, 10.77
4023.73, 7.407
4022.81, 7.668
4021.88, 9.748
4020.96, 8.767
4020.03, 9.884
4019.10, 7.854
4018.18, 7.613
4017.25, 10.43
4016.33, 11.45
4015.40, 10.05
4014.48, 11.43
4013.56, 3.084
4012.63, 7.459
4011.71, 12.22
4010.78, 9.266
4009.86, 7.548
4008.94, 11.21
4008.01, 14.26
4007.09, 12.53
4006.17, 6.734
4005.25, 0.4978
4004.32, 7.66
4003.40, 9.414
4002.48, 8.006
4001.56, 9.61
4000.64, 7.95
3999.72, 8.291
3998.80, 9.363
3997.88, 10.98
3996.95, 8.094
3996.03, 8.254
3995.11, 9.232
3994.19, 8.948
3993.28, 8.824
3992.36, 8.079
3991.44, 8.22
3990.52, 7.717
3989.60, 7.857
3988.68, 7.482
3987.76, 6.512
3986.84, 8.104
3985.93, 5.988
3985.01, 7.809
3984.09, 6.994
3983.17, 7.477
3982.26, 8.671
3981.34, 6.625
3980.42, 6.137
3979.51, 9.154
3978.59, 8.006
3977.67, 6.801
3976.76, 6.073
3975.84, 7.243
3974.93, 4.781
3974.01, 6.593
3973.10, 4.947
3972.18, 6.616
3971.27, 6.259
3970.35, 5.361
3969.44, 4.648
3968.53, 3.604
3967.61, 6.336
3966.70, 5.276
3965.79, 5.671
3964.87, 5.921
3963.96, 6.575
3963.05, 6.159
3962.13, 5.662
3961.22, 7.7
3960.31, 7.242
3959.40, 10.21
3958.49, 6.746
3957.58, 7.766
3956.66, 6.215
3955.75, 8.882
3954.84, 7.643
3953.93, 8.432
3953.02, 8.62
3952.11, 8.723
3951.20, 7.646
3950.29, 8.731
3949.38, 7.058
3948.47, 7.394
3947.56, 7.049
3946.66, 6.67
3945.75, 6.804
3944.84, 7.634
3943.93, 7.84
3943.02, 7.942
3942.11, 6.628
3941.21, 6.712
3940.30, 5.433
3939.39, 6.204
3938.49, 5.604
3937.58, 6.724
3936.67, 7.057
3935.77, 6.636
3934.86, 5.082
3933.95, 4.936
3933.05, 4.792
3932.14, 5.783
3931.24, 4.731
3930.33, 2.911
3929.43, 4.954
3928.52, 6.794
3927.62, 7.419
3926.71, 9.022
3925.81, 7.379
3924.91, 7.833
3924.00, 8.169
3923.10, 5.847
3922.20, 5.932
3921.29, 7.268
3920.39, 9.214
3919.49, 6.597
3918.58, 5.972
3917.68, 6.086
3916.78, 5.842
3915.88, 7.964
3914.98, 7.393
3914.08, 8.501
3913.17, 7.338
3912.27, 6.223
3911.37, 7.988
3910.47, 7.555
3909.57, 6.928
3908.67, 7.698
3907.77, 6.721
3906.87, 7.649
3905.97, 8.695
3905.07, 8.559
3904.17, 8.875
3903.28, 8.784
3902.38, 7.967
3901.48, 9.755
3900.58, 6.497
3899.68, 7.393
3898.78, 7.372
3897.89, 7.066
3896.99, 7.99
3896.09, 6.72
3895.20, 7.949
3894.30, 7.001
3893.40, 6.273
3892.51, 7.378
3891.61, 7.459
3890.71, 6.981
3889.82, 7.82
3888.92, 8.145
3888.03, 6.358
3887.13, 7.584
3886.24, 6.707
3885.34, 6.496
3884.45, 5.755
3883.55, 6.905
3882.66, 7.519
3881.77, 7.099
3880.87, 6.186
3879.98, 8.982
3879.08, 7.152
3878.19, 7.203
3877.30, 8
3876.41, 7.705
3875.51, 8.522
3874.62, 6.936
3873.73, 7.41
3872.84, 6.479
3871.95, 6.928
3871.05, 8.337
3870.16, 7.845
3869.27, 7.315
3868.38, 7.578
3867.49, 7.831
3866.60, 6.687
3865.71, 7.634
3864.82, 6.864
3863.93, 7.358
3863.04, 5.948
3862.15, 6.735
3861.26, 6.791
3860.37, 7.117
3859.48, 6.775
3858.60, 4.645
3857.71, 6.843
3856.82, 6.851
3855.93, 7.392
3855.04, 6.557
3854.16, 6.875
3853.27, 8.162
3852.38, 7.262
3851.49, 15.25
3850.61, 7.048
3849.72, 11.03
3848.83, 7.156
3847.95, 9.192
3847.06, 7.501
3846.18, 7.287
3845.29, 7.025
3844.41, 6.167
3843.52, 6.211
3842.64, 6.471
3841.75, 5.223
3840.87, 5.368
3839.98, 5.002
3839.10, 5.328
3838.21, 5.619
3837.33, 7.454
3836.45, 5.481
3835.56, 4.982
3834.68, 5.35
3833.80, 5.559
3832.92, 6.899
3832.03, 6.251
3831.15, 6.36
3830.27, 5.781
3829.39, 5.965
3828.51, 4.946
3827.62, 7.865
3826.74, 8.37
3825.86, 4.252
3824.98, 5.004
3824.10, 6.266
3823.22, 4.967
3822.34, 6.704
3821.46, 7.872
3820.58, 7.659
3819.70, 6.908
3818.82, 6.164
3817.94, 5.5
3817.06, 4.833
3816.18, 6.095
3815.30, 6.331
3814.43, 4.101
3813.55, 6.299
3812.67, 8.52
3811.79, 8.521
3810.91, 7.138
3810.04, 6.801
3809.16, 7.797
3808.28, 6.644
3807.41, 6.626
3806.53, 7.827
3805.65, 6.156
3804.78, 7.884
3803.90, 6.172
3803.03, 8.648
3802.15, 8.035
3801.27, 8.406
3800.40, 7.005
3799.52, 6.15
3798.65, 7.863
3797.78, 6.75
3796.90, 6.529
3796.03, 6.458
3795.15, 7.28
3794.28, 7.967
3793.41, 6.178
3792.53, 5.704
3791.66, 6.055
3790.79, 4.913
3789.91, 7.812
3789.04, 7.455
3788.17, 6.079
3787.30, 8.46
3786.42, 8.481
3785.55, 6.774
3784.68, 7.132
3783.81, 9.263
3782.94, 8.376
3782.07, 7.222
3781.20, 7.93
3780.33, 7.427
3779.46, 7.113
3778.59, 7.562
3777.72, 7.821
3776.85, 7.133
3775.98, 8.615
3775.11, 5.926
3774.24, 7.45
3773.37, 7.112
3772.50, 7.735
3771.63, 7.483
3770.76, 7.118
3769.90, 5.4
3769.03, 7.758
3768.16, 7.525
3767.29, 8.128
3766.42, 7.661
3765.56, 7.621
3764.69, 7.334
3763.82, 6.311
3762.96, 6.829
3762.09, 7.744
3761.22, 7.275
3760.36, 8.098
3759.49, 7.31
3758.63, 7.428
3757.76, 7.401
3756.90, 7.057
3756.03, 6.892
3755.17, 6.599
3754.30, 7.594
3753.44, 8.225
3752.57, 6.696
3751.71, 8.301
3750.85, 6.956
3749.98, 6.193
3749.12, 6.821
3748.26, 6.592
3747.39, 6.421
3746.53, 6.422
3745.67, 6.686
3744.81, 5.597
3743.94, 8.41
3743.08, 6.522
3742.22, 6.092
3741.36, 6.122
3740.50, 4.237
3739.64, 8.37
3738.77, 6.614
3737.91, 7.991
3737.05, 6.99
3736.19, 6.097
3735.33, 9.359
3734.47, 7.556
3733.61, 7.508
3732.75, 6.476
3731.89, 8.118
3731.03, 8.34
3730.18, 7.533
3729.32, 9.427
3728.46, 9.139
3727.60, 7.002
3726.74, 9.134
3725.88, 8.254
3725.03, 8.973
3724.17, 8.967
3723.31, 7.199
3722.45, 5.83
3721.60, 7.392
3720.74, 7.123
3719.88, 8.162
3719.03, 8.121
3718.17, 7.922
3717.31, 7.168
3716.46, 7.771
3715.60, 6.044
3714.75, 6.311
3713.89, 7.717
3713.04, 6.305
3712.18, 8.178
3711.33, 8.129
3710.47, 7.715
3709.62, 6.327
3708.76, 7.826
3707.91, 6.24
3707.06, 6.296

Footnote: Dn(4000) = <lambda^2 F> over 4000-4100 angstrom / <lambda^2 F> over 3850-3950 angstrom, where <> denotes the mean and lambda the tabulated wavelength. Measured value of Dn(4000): 1.3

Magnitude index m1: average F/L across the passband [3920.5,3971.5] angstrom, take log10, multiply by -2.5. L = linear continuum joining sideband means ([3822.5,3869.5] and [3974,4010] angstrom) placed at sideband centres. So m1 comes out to 0.14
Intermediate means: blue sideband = 6.75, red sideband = 8.02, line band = 6.7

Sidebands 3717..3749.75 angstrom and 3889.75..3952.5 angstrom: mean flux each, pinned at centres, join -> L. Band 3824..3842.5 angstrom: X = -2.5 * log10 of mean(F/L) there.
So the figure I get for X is 0.22 mag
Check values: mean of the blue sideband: 7.38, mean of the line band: 5.87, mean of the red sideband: 7.07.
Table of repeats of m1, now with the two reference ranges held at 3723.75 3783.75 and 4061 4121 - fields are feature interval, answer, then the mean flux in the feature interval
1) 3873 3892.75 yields 0.09 mag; 7.27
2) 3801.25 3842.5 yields 0.19 mag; 6.4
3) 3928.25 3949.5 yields 0.29 mag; 6.21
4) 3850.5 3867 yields 0.07 mag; 7.31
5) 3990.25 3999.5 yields -0.06 mag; 8.78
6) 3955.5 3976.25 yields 0.28 mag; 6.34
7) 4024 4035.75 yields -0.03 mag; 8.71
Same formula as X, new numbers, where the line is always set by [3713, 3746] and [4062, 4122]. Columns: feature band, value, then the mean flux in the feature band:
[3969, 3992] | 0.20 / 6.89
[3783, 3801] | 0.09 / 7.06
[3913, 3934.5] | 0.22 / 6.59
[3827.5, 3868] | 0.15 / 6.82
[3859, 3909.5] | 0.08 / 7.38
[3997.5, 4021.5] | -0.07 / 8.98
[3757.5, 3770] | 0.02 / 7.37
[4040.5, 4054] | -0.04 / 8.87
